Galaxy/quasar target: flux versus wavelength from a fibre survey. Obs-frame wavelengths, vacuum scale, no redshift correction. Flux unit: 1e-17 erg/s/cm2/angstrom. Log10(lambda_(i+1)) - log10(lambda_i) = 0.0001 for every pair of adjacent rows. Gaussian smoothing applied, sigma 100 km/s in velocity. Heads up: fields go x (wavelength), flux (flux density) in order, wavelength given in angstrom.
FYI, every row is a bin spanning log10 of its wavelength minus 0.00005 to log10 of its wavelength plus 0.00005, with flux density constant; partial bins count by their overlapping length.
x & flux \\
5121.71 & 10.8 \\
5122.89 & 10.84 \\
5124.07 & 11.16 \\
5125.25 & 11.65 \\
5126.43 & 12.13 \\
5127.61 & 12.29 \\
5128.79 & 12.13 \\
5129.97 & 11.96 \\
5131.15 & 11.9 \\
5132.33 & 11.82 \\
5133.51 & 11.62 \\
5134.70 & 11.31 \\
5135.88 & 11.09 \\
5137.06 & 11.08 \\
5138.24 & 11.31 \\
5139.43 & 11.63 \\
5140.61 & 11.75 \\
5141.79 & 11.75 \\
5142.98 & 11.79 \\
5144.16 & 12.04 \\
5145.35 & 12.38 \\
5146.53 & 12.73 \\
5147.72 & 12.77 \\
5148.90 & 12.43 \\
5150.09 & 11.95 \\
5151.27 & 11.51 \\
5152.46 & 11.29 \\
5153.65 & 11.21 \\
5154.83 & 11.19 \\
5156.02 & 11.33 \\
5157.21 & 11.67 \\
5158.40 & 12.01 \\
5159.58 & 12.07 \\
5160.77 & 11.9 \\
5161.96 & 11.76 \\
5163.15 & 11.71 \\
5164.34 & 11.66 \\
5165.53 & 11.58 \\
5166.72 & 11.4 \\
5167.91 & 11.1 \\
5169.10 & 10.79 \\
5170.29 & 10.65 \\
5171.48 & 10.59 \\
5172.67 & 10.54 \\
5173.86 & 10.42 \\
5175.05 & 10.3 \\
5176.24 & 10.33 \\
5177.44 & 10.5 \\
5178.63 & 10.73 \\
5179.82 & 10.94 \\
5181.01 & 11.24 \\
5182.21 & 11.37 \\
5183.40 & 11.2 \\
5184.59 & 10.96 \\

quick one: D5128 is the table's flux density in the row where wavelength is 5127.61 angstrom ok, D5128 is 12.29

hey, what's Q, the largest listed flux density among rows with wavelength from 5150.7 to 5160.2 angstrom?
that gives 12.07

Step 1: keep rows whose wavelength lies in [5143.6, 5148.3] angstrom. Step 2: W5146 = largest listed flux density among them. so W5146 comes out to 12.77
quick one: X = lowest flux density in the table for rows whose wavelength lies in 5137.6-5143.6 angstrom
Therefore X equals 11.31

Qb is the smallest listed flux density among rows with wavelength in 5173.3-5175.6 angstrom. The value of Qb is 10.3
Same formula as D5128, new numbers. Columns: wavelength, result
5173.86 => 10.42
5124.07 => 11.16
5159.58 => 12.07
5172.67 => 10.54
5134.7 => 11.31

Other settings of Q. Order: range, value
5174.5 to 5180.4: 10.94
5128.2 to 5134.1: 12.13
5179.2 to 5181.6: 11.24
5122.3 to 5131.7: 12.29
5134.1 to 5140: 11.63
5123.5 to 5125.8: 11.65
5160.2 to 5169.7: 11.9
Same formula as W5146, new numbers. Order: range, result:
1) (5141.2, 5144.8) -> 12.04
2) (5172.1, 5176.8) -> 10.54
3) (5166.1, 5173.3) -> 11.4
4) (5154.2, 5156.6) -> 11.33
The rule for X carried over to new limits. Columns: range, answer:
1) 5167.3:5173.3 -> 10.54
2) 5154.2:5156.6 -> 11.19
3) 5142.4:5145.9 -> 11.79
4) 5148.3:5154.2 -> 11.21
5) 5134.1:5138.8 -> 11.08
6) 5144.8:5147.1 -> 12.38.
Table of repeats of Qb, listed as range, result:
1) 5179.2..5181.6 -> 10.94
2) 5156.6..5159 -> 11.67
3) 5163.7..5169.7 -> 10.79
